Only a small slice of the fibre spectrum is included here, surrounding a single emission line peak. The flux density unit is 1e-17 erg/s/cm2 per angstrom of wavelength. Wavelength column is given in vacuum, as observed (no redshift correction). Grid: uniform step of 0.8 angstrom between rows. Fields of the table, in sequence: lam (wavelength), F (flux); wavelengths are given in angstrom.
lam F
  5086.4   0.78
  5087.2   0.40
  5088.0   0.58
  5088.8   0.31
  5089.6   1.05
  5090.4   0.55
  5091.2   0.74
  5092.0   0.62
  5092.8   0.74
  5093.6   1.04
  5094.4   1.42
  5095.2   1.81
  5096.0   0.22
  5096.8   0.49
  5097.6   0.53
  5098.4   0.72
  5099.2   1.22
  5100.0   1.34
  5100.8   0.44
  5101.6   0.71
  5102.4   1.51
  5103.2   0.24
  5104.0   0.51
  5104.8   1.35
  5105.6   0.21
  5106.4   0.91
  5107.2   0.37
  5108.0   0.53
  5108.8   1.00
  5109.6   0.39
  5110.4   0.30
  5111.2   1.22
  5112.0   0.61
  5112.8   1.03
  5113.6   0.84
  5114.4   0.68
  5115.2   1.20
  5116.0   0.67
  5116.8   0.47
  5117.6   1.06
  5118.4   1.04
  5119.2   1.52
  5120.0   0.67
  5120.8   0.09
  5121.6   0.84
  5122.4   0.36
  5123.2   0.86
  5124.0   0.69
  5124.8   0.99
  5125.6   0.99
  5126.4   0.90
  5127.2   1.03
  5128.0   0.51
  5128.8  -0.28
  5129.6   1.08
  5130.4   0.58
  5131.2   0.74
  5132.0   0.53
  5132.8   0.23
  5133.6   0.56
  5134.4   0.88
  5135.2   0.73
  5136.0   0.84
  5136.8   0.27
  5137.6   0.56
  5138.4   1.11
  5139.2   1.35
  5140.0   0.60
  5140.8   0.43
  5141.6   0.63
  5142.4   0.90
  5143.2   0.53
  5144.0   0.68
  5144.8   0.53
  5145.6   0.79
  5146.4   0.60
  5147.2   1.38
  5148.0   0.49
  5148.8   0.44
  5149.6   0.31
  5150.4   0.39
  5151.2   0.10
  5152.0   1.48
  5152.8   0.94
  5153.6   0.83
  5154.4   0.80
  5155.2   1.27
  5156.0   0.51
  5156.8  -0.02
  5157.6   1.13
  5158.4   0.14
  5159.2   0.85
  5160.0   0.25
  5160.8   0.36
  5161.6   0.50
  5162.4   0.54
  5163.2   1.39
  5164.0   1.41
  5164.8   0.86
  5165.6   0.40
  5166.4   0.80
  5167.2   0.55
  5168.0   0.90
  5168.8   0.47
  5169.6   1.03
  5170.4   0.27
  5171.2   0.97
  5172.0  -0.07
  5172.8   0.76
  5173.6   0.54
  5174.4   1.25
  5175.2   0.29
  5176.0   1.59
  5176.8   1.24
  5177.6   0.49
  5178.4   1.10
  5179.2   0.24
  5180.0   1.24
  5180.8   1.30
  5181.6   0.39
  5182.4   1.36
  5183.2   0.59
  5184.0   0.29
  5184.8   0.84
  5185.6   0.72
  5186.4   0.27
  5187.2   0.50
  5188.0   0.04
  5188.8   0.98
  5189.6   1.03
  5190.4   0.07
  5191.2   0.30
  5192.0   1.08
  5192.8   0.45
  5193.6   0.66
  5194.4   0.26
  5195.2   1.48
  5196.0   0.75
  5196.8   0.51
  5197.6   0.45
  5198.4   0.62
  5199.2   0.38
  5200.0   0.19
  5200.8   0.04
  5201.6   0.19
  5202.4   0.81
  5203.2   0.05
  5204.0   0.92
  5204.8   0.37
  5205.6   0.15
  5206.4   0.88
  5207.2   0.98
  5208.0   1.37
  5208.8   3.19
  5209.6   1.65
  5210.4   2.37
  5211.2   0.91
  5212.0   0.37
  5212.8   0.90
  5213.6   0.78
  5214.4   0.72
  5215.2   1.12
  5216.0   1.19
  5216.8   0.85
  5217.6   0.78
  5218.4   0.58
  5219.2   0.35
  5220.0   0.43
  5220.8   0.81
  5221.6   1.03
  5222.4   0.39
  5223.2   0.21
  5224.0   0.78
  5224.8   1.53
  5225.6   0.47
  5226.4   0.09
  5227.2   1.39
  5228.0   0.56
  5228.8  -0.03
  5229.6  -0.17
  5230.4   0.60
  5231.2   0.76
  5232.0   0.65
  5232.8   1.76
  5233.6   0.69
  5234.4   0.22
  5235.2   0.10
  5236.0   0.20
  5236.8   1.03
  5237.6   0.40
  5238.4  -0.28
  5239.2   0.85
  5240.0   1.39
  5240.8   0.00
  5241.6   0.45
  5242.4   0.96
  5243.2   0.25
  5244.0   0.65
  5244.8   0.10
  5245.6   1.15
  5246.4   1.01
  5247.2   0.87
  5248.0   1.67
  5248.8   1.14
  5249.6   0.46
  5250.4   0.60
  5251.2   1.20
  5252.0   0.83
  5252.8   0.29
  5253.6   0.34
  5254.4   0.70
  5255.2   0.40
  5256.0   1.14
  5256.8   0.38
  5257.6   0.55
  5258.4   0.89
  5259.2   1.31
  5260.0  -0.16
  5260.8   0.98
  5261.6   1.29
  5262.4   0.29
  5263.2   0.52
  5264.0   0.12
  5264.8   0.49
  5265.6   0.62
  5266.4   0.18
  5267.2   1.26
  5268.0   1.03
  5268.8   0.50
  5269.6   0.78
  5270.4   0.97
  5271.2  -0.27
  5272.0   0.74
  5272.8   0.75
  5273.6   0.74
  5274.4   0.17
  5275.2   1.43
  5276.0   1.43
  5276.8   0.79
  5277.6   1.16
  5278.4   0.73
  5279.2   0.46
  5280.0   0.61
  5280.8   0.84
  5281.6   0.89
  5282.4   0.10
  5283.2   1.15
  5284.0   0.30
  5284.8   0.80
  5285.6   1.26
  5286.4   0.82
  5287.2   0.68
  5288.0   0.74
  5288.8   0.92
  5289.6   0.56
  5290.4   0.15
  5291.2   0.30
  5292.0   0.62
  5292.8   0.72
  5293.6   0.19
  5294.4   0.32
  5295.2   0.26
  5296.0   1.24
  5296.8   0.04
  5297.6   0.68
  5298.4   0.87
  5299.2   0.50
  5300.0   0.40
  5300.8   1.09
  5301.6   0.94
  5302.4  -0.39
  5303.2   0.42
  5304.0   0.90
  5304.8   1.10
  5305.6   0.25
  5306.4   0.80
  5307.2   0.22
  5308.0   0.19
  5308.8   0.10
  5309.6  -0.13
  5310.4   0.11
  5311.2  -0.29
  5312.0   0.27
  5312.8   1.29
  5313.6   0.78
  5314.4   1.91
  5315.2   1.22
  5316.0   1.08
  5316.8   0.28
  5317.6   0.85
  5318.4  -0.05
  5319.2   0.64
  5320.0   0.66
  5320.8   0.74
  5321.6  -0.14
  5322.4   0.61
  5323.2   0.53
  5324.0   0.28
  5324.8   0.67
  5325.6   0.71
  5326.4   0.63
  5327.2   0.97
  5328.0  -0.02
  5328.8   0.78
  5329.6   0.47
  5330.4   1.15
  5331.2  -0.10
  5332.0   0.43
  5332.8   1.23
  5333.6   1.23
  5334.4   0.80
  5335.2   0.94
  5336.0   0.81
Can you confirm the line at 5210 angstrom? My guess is H-beta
